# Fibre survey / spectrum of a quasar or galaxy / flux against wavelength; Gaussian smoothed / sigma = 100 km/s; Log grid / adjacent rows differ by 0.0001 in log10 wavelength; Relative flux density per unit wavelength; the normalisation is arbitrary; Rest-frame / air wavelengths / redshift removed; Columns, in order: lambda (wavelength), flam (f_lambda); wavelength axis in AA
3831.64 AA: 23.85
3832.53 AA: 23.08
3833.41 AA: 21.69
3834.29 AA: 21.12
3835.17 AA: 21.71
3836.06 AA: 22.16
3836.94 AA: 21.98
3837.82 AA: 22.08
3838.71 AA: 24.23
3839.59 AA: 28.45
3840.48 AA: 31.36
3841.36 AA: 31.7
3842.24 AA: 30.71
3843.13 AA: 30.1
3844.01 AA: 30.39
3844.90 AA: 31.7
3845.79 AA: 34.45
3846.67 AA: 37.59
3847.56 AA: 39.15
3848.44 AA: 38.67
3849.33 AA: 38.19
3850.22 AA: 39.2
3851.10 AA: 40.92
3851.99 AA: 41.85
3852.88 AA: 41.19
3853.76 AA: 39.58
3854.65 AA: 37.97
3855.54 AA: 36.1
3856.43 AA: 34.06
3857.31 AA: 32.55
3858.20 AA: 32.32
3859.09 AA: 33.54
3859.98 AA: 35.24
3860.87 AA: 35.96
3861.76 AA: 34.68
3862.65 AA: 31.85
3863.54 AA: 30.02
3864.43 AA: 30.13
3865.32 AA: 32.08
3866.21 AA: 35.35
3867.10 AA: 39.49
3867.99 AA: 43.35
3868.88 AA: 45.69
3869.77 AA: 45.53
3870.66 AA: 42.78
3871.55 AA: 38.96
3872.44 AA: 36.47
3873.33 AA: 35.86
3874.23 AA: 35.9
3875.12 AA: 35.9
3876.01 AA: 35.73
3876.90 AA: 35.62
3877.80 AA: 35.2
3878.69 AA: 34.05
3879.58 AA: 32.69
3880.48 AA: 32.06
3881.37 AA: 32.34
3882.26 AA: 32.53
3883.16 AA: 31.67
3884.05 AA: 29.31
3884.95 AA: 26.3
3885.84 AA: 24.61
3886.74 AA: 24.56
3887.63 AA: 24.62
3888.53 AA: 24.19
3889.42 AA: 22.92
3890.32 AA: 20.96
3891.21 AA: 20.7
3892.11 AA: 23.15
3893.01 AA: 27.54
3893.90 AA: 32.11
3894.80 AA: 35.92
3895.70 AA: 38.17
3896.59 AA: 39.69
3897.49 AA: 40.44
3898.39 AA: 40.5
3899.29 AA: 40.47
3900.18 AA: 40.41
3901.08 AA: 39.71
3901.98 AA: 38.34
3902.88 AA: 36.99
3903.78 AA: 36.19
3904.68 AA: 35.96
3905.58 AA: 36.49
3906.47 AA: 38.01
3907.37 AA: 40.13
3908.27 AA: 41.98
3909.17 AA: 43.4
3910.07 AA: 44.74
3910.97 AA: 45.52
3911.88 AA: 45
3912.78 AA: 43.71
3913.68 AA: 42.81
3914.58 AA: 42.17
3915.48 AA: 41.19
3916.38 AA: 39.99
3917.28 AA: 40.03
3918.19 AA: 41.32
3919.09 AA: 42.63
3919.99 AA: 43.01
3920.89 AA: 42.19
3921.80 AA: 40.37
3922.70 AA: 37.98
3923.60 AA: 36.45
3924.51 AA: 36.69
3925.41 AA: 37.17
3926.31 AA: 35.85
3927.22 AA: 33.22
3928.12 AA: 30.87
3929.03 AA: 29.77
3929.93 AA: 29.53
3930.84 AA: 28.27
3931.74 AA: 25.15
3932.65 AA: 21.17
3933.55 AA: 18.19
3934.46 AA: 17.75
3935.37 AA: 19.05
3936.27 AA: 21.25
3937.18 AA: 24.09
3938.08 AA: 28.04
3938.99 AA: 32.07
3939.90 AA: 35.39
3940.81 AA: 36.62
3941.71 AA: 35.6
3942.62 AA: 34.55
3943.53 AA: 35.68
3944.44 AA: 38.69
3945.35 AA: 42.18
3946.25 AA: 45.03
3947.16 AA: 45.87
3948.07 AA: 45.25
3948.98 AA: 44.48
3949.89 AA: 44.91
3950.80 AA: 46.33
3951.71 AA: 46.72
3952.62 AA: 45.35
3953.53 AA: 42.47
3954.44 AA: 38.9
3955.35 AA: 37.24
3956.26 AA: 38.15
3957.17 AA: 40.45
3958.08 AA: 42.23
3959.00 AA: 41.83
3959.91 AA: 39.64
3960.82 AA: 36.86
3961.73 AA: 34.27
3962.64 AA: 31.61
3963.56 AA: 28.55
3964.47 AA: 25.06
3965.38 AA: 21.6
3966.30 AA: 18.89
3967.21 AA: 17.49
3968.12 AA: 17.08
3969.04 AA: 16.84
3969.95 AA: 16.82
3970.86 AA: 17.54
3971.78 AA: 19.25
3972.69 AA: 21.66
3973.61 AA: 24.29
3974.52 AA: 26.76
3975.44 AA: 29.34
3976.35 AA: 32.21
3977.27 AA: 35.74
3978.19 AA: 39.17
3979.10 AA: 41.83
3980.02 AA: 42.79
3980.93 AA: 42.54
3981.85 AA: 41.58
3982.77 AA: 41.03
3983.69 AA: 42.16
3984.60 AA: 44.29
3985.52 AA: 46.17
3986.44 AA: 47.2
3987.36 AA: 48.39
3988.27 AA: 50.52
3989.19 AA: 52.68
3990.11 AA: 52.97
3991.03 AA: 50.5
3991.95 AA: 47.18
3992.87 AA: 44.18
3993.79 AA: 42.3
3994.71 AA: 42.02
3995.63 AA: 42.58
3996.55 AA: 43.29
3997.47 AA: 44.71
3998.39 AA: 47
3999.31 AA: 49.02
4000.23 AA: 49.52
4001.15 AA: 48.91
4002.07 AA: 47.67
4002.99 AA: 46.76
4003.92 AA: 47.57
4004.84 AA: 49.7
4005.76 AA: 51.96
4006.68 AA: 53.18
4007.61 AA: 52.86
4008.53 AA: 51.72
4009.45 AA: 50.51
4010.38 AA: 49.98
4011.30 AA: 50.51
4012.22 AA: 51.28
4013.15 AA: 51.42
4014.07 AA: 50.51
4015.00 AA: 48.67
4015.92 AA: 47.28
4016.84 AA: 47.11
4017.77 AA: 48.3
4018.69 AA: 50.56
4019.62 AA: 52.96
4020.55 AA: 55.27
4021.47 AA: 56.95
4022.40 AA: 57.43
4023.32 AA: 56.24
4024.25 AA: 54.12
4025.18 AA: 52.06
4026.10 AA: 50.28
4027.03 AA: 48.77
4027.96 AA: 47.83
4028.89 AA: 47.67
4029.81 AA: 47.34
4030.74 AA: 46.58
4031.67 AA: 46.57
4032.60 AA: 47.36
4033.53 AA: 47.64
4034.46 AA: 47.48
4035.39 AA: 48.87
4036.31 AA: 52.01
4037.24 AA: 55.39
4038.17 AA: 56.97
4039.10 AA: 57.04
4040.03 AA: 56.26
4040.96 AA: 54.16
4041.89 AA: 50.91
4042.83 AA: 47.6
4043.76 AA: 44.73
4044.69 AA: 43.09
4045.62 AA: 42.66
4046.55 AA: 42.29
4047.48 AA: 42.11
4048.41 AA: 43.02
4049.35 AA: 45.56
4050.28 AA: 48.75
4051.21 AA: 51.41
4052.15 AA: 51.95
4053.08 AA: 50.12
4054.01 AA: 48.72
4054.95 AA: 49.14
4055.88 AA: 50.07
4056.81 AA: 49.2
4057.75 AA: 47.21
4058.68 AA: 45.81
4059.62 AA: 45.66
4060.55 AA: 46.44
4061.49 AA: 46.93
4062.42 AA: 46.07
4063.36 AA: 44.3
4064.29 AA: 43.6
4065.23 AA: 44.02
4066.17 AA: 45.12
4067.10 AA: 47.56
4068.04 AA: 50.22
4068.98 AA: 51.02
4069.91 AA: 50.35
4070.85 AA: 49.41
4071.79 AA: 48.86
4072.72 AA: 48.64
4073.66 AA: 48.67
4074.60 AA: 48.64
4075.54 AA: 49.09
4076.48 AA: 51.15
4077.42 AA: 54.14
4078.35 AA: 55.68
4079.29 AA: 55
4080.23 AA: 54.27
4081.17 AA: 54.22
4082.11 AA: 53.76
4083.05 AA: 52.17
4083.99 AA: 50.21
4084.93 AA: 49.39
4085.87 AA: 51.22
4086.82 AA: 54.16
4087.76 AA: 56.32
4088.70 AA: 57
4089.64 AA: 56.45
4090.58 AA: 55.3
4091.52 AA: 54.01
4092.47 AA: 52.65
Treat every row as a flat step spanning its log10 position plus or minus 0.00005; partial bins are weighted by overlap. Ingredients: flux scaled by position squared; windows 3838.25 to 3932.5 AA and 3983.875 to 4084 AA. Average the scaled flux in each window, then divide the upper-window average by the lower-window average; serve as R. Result 1.5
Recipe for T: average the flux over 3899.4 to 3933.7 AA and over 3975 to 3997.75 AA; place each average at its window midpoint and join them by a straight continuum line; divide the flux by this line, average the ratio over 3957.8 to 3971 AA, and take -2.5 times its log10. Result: 0.46 mag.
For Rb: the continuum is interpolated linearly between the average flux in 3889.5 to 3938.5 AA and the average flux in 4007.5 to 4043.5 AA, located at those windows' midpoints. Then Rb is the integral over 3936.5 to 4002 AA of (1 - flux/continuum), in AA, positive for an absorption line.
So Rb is 7.8 AA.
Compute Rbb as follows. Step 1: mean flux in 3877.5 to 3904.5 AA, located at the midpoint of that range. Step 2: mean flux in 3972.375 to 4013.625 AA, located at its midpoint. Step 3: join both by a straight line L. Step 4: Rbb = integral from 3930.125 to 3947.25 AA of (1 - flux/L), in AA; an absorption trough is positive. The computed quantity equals 3.4 AA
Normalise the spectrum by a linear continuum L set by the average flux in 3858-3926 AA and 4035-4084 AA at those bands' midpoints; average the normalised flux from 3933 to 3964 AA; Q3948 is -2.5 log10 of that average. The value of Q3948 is 0.12 mag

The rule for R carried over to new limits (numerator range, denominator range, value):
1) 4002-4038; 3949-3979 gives 1.62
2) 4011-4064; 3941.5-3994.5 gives 1.37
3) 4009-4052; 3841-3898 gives 1.59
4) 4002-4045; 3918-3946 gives 1.63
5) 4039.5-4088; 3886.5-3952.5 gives 1.48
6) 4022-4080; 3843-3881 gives 1.49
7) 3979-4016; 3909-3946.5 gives 1.40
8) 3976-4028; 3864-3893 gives 1.58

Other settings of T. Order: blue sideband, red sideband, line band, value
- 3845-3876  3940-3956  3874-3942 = 0.160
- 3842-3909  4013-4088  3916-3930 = 0.037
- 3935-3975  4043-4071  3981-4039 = -0.212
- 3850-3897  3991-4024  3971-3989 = 0.227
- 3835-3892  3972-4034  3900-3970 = 0.115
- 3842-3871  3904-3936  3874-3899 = 0.169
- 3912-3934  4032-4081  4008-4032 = -0.121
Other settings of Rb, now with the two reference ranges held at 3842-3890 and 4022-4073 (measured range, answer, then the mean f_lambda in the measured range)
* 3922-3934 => 2.5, 31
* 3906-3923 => -1.6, 41.9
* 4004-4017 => -1.3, 50.5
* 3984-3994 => -0.9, 47.9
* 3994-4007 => -0.6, 47.3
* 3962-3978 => 7.0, 24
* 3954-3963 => 0.8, 38.2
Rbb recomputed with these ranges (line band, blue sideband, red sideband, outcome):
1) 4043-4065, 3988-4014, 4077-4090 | 2.34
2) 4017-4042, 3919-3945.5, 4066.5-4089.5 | -3.52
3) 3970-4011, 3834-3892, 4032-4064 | 0.82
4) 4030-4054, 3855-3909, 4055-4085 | -0.89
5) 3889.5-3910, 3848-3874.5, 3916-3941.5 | -0.84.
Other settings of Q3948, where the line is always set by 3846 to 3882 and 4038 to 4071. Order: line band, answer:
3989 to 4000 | -0.05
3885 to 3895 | 0.44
